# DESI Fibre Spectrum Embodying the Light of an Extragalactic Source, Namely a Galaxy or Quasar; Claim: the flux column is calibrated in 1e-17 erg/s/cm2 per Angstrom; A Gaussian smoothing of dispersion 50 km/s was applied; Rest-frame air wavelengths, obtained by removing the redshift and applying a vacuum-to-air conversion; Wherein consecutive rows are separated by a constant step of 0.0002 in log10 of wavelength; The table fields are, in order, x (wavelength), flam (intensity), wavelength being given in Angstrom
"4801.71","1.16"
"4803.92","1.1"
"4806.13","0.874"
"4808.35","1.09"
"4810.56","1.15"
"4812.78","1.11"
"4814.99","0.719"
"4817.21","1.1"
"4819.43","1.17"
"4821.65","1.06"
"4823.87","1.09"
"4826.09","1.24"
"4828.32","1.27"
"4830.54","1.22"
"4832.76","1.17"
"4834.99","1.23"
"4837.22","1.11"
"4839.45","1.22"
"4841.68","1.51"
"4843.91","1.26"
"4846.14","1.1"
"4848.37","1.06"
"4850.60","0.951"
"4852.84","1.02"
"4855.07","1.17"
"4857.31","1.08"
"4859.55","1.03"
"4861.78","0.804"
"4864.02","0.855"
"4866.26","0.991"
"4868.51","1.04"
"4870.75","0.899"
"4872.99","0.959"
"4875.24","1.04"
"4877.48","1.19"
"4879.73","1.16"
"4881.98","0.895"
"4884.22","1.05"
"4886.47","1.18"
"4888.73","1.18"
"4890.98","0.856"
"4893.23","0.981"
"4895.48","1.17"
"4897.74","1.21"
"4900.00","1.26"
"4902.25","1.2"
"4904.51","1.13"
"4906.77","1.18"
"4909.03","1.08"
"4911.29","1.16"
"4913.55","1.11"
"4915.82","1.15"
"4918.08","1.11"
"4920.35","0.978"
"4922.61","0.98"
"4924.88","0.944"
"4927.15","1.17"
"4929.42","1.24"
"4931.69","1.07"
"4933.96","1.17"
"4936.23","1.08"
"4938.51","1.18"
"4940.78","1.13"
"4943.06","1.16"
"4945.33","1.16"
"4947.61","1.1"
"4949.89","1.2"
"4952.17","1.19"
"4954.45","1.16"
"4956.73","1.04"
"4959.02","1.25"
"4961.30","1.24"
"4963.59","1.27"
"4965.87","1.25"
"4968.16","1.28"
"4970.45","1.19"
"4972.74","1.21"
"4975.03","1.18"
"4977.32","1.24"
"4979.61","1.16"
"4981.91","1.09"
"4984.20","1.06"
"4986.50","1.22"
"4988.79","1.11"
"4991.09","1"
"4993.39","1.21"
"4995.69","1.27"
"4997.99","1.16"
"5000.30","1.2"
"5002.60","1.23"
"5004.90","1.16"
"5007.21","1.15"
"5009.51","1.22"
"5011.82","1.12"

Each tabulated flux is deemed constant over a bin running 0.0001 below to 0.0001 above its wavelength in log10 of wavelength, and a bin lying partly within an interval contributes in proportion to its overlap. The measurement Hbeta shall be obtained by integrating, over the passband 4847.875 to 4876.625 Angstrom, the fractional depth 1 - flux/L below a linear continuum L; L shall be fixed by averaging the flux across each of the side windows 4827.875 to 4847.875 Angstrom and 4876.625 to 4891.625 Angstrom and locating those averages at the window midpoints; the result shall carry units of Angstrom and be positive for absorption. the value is 3.9 Angstrom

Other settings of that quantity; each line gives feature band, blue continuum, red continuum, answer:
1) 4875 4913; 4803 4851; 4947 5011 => 1.24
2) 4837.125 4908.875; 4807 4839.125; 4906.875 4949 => 2.12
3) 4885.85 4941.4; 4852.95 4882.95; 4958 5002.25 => -1.69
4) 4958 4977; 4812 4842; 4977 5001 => -1.35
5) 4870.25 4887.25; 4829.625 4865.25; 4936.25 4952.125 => 1.13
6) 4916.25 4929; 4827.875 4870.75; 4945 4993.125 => 1.01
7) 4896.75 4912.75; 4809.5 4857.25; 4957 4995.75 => -0.16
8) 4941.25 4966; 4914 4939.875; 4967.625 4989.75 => -0.94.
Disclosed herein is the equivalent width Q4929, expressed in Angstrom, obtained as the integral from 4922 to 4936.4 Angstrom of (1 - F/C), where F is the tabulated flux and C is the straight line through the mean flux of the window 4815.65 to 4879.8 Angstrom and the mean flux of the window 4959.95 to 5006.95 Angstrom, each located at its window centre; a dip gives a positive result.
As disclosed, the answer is 0.7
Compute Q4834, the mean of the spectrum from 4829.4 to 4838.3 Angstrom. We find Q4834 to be 1.18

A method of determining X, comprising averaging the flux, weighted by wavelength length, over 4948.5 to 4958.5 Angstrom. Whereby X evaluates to 1.15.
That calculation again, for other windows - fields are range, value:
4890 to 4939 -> 1.11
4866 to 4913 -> 1.09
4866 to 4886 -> 1.03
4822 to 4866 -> 1.12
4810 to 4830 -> 1.1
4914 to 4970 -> 1.15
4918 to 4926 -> 0.989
